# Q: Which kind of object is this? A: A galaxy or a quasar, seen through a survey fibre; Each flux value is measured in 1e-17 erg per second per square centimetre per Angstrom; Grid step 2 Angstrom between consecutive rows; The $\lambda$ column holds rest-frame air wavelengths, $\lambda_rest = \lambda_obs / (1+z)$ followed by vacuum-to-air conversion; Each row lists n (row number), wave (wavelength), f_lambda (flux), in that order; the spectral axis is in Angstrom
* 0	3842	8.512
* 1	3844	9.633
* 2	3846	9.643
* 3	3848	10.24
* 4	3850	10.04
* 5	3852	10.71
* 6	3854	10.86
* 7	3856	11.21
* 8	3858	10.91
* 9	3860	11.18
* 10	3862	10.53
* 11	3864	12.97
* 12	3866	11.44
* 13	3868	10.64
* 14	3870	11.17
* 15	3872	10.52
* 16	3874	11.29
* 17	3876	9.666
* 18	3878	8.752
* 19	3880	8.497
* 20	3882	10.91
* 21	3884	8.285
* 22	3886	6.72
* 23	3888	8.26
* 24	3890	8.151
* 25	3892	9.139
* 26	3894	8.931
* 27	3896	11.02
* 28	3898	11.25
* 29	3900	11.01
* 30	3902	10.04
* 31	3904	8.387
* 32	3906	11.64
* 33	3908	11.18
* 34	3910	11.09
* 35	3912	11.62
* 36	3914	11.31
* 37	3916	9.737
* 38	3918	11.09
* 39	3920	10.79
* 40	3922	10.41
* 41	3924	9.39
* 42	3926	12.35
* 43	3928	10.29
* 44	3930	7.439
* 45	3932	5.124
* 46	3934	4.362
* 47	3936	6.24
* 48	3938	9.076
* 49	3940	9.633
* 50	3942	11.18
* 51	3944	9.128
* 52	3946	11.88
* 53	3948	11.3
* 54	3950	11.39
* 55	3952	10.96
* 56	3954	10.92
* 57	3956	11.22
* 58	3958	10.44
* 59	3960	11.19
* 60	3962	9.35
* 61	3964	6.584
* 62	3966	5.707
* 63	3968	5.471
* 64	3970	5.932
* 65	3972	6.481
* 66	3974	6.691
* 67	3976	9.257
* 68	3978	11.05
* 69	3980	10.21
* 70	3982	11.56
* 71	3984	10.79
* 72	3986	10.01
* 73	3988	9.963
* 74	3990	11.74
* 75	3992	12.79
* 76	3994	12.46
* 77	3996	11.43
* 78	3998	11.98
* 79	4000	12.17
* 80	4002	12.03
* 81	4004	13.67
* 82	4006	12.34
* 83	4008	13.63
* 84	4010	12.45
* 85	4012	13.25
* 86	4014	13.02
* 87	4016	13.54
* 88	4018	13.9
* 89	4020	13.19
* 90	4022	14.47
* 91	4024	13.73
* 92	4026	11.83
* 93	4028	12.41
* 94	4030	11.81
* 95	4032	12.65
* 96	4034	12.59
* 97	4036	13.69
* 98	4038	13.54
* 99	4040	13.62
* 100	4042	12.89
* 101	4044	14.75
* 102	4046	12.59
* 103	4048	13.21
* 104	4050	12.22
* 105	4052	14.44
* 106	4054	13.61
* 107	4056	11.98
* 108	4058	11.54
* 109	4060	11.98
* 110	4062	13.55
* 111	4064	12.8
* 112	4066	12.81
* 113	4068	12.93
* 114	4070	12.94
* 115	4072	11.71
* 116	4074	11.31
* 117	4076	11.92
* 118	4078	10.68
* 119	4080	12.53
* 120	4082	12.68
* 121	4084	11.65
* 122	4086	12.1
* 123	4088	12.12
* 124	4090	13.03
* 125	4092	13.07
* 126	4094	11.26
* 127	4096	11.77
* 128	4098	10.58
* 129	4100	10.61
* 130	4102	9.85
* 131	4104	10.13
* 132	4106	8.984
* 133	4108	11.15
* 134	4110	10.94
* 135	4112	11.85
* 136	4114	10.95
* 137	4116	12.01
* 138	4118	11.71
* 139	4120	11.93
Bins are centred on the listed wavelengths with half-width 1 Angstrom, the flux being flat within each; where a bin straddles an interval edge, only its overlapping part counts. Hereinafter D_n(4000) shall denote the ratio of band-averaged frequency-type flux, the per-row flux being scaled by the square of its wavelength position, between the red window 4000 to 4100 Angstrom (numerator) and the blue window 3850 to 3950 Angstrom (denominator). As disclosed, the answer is 1.4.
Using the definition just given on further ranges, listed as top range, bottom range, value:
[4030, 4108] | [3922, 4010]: 1.29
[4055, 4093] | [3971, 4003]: 1.20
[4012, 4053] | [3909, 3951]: 1.43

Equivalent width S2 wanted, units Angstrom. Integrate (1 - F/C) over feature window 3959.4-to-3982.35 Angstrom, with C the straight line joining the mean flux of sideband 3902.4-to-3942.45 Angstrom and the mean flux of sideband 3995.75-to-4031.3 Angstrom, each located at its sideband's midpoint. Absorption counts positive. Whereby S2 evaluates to 6.5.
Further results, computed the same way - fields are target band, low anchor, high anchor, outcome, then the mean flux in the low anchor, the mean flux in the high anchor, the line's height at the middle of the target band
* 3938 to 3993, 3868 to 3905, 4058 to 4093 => 5.1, 9.58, 12.3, 10.7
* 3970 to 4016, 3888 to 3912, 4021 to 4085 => 1.9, 10.1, 12.7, 11.7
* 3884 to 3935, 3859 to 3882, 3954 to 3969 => 1.0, 10.6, 8.72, 9.81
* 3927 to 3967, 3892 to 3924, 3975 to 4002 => 6.3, 10.5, 11.2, 10.9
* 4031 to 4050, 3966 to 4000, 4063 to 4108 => -4.1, 9.81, 11.7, 10.9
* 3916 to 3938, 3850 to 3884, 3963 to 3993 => 2.1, 10.6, 8.95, 9.71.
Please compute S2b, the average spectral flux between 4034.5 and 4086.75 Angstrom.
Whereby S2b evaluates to 12.7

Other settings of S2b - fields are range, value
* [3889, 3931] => 10.3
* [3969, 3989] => 9.19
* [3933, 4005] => 9.9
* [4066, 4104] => 11.8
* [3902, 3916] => 10.7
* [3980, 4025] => 12.4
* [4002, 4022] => 13.2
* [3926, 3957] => 9.44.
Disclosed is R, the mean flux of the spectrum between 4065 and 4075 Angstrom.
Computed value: 12.3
